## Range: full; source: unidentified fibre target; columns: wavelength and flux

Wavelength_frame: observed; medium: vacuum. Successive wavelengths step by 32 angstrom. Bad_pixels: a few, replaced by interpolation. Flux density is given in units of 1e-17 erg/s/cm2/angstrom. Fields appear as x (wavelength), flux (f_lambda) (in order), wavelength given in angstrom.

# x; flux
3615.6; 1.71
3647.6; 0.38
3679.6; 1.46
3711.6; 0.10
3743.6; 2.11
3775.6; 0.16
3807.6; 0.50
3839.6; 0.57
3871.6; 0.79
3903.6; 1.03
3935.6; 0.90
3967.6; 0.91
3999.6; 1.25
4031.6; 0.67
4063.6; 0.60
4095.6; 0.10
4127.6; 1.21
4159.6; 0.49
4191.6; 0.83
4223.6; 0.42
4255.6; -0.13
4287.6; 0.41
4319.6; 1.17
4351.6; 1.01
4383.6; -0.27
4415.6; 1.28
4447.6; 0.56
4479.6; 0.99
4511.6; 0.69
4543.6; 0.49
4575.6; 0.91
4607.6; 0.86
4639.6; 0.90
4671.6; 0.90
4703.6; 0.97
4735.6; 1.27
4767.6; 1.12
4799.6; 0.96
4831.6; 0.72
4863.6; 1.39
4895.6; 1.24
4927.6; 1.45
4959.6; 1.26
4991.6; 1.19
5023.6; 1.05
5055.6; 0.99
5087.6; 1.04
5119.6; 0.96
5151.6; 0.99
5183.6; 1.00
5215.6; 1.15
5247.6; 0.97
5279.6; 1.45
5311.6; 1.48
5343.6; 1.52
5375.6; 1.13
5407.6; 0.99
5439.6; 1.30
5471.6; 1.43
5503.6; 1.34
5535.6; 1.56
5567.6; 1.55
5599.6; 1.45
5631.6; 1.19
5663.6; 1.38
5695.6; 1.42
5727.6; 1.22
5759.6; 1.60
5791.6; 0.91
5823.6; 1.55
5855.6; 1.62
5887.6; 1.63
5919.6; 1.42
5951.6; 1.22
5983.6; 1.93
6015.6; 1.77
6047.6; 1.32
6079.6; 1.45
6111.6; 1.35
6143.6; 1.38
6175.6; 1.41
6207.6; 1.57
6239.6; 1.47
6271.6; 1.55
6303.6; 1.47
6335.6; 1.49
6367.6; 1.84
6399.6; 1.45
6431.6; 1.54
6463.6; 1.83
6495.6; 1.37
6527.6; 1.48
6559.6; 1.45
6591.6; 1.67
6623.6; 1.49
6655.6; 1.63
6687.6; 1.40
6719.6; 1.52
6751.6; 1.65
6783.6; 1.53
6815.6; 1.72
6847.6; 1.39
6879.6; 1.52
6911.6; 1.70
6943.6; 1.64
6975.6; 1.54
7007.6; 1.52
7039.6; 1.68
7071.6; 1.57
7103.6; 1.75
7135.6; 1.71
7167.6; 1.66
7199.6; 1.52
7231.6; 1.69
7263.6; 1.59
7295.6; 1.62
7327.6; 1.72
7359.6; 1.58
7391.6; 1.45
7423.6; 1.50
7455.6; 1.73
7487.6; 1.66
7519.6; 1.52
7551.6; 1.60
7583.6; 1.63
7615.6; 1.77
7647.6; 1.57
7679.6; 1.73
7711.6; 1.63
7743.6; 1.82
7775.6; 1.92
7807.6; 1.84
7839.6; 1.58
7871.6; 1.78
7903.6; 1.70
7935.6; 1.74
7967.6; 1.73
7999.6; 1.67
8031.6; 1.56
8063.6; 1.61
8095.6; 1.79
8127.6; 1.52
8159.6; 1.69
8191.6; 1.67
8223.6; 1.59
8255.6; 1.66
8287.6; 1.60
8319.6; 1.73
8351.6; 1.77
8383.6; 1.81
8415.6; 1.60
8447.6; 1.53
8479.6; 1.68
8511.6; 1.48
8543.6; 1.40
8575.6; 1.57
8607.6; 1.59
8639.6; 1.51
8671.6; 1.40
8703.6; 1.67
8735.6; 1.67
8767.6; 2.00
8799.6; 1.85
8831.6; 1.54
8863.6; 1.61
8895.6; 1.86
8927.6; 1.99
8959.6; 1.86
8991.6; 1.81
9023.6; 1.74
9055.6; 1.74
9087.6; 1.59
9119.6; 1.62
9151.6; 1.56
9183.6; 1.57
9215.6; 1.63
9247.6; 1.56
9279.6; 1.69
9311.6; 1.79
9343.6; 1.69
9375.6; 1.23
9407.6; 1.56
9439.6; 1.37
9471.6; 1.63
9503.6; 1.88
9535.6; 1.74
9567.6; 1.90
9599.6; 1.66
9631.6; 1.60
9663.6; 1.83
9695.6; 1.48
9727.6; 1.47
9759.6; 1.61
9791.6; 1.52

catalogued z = 0.187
